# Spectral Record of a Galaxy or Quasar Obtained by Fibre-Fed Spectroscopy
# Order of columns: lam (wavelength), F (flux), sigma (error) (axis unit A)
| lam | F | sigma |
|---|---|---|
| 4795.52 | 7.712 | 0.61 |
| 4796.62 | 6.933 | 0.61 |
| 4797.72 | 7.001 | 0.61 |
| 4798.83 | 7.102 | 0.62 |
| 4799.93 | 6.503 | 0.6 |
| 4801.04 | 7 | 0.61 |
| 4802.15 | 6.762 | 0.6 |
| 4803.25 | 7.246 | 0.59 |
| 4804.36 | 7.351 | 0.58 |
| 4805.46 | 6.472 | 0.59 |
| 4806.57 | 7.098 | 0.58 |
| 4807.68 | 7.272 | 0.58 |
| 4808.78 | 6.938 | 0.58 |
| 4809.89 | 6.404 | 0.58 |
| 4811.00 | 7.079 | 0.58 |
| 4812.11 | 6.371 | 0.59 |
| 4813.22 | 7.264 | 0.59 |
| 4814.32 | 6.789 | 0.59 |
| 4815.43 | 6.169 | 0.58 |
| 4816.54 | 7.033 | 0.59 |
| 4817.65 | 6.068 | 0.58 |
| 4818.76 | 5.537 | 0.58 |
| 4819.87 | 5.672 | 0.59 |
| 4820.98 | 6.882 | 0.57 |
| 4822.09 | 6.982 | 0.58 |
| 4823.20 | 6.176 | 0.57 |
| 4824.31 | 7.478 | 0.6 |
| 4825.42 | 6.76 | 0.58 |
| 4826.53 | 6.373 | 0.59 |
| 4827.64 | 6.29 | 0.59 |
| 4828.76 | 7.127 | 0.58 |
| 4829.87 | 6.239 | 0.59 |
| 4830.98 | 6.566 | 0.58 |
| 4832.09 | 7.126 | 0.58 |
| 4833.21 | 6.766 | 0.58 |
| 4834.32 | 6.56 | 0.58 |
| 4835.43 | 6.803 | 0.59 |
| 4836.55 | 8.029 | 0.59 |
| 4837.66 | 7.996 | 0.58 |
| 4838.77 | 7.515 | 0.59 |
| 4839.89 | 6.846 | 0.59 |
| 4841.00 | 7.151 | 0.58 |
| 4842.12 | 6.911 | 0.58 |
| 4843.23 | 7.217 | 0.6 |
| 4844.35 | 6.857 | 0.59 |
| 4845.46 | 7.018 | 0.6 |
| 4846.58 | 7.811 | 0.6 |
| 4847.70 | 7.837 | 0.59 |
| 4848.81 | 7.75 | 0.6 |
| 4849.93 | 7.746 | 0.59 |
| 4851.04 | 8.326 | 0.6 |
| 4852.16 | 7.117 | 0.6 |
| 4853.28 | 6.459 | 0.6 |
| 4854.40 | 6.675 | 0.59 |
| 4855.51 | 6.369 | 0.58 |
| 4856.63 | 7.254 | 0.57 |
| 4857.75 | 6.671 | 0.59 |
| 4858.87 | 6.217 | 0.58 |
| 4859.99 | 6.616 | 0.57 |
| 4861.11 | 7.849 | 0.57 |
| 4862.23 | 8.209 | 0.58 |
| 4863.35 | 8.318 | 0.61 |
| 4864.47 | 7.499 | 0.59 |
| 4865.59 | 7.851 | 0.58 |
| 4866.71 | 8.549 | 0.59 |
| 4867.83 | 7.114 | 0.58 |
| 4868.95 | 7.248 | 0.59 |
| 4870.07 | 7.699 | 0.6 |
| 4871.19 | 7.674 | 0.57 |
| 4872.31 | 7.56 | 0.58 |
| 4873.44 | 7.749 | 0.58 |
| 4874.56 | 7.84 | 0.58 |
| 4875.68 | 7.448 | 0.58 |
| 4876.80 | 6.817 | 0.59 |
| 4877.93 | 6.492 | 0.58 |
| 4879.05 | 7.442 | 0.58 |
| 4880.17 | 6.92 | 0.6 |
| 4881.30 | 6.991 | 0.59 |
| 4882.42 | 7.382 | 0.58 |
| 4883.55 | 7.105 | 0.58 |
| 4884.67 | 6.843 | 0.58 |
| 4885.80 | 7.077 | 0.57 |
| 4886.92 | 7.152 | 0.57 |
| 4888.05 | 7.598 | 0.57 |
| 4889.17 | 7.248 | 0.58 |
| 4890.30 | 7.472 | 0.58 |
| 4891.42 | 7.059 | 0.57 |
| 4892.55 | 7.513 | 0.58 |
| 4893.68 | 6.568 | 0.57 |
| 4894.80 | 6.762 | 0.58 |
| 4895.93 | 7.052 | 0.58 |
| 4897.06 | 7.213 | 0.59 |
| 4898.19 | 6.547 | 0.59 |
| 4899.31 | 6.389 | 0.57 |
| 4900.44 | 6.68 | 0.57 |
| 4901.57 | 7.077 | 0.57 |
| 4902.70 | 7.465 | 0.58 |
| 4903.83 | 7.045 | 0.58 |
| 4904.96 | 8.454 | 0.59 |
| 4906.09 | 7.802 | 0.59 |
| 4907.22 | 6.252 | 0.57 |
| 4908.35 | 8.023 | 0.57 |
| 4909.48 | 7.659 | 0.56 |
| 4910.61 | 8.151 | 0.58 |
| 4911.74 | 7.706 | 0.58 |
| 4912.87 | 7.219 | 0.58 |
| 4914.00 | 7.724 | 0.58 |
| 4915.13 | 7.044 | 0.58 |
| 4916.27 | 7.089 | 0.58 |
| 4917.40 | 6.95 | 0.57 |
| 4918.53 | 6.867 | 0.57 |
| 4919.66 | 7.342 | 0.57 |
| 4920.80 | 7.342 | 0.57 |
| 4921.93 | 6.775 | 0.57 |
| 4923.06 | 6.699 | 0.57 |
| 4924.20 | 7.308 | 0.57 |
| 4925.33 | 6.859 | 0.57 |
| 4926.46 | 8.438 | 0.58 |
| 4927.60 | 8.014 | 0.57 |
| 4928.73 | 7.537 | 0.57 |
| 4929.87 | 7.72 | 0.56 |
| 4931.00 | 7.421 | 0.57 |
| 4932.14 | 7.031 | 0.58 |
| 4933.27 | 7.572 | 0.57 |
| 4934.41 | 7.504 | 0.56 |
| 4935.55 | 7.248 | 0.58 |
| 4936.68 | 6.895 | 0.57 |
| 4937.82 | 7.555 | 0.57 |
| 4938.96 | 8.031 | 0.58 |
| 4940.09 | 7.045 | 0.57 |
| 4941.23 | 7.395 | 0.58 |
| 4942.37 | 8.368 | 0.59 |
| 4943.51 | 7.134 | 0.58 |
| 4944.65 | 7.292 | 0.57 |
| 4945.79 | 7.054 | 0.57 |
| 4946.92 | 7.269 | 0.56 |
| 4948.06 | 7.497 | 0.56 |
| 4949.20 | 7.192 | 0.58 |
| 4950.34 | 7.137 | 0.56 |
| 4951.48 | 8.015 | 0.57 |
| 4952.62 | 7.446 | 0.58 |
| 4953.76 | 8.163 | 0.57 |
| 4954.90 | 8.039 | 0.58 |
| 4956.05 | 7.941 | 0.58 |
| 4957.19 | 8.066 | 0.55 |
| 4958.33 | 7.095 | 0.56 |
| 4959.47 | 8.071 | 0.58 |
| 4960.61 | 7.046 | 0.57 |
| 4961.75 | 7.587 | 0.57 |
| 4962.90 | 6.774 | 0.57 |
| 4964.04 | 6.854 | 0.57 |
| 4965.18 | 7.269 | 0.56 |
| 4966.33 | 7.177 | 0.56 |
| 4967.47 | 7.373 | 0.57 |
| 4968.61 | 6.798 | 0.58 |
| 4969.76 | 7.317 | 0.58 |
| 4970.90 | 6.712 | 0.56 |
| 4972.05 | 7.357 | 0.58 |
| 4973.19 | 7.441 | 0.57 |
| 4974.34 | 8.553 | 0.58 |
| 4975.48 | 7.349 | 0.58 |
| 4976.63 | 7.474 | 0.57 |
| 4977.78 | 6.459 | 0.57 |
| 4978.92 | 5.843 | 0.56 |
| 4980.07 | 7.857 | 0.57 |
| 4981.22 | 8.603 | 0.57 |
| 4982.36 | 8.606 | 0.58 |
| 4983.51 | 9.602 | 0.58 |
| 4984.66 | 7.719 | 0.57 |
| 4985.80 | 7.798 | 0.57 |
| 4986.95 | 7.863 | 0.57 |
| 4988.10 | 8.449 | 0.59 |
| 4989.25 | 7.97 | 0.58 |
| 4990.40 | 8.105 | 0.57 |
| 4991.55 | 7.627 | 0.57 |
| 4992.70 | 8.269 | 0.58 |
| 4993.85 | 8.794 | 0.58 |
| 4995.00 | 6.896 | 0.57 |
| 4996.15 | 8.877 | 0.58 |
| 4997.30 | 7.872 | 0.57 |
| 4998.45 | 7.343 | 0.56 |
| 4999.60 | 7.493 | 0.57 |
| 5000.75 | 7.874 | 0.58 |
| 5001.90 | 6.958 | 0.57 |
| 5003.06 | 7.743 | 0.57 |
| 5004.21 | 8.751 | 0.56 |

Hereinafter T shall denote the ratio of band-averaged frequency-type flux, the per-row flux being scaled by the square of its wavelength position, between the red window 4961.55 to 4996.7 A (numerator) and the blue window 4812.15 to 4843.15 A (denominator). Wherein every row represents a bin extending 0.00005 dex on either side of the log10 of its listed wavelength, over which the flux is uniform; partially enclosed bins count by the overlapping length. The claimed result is 1.2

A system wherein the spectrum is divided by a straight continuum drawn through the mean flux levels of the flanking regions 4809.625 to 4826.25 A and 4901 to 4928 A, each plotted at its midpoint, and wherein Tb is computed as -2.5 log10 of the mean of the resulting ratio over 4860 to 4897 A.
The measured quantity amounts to -0.04 mag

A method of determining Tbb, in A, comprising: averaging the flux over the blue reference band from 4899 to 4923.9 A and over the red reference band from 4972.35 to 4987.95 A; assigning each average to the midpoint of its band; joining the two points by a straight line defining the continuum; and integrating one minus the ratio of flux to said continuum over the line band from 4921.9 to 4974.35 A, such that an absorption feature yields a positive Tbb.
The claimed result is 0.9 A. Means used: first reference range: 7.27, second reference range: 7.79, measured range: 7.42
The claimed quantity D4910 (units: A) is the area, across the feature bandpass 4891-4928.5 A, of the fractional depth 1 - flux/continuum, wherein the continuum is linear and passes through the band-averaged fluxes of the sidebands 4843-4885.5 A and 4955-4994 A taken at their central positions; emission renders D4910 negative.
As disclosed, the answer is 1.0 A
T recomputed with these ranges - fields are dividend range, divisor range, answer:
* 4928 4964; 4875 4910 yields 1.07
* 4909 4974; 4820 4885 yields 1.07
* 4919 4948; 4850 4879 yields 1.03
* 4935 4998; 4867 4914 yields 1.08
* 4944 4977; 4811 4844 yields 1.15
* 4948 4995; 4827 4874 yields 1.10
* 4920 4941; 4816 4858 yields 1.10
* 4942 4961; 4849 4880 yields 1.07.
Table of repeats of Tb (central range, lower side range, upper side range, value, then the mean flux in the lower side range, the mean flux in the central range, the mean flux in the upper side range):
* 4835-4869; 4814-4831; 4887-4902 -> -0.10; 6.5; 7.35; 7.02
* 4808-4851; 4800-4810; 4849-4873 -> 0.03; 6.95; 6.92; 7.39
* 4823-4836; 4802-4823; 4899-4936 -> 0.02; 6.7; 6.7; 7.35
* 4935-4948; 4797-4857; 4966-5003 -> 0.01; 6.93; 7.4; 7.71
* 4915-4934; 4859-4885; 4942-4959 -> 0.03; 7.43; 7.3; 7.57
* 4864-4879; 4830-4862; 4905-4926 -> -0.04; 7.14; 7.5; 7.3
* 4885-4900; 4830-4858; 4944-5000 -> 0.04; 7.17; 7.04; 7.62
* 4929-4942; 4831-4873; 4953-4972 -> -0.01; 7.32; 7.42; 7.39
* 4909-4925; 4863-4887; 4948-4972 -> 0.02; 7.4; 7.27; 7.4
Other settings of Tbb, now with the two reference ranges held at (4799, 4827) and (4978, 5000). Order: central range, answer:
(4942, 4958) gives 0.2 A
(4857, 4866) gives -0.4 A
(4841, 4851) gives -0.7 A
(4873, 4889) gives 0.0 A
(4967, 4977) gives 0.6 A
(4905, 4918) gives -0.1 A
